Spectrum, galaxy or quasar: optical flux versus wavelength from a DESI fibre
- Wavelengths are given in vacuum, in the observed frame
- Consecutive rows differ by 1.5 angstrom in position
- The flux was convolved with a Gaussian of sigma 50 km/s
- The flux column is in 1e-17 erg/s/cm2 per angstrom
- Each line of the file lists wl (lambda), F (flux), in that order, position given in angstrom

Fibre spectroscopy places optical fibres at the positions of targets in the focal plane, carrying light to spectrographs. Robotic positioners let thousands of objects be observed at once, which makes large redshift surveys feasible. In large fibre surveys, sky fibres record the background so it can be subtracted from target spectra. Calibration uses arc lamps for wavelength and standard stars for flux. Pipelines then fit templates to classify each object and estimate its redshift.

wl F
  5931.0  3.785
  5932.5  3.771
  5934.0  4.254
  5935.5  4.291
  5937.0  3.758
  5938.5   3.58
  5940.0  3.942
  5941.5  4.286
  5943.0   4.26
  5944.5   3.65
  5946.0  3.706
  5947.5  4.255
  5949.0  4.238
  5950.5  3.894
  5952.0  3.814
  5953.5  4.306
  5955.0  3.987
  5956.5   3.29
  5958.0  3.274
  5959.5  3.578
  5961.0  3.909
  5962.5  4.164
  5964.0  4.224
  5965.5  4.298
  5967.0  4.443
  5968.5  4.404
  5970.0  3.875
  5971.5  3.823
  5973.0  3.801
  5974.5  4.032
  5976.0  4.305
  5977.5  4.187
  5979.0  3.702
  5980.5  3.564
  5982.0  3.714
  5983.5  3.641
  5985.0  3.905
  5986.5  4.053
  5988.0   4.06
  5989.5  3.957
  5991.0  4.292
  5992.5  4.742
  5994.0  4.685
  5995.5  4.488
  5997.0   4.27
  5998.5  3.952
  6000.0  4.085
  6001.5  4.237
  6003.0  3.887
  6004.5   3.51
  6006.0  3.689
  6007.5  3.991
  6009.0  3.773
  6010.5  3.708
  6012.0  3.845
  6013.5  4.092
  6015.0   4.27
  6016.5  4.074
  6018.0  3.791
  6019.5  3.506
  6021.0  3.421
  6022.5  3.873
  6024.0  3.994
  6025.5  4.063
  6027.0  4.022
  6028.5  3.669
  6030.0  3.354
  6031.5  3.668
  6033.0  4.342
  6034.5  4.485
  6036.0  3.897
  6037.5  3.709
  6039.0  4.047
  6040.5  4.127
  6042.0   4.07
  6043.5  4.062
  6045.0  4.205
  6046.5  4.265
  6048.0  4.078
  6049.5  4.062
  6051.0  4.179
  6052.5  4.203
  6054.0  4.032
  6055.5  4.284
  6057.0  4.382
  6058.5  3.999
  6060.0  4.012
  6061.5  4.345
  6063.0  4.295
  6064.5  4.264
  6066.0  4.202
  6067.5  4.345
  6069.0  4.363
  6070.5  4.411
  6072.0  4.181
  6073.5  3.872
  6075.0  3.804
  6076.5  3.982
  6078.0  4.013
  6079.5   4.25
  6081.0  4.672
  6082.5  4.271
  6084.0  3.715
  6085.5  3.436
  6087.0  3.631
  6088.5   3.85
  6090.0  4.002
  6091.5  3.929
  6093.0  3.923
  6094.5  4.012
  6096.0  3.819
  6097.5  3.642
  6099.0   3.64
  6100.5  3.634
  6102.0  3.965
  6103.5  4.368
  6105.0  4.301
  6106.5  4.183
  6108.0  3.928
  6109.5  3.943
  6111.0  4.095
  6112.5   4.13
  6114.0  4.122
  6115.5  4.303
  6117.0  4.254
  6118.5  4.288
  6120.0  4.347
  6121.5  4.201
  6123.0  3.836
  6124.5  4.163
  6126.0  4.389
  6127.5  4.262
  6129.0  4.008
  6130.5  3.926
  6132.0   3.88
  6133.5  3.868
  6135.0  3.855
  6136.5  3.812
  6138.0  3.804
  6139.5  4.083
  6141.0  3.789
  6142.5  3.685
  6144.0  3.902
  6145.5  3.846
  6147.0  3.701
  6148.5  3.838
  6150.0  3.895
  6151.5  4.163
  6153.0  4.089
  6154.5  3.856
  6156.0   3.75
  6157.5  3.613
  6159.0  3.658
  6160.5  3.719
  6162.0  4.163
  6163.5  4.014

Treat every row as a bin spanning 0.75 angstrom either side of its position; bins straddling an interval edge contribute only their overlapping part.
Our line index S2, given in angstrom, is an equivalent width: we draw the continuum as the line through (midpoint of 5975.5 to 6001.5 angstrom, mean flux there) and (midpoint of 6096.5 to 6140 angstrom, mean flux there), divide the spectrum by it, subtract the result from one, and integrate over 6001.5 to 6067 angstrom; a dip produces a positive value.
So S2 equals 1.3 angstrom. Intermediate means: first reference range 4.1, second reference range 4.04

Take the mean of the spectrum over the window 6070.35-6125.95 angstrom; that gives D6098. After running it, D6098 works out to 4.03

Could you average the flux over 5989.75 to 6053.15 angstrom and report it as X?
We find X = 4.02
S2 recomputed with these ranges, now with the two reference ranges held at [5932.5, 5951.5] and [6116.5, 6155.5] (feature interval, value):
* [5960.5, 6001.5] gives -1.06 angstrom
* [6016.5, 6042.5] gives 0.68 angstrom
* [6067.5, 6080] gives -0.41 angstrom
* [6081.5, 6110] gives 0.56 angstrom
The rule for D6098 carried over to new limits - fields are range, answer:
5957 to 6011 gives 4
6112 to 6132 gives 4.16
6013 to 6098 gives 4.03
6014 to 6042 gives 3.91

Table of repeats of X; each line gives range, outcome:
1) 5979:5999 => 4.09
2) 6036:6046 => 4.03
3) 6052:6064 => 4.2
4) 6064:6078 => 4.15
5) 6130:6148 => 3.84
